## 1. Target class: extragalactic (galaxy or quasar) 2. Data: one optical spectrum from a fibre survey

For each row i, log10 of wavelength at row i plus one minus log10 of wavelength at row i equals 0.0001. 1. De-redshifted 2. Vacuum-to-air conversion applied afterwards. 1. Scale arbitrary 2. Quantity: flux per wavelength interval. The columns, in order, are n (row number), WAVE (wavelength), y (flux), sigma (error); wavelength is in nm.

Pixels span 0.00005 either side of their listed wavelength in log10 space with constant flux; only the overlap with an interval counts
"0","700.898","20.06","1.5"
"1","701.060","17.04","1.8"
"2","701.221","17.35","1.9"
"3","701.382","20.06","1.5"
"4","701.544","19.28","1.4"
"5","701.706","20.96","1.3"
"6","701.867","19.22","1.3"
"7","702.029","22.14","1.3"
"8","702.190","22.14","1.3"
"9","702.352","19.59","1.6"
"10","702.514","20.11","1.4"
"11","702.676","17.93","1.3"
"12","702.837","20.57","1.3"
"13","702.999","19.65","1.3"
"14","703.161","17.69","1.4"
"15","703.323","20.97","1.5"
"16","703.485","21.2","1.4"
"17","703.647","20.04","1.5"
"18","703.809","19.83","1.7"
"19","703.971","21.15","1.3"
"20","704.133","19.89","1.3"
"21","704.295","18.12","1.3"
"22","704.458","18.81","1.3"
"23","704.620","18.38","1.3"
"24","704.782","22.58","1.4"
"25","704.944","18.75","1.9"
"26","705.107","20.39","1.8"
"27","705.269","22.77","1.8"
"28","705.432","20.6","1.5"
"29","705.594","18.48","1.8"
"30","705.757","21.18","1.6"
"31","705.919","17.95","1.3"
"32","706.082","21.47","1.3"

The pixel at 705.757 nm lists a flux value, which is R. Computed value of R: 21.18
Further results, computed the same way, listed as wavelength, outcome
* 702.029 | 22.14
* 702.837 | 20.57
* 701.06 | 17.04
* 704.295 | 18.12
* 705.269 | 22.77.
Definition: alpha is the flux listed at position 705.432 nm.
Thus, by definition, 20.6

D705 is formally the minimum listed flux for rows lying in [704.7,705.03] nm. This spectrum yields 18.75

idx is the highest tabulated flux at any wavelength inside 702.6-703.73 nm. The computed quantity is 21.2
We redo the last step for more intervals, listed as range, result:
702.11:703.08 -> 22.14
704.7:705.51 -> 22.77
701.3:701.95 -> 20.96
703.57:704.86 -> 22.58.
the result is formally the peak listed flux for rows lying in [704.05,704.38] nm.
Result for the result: 19.89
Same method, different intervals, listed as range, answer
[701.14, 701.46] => 20.06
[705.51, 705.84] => 21.18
